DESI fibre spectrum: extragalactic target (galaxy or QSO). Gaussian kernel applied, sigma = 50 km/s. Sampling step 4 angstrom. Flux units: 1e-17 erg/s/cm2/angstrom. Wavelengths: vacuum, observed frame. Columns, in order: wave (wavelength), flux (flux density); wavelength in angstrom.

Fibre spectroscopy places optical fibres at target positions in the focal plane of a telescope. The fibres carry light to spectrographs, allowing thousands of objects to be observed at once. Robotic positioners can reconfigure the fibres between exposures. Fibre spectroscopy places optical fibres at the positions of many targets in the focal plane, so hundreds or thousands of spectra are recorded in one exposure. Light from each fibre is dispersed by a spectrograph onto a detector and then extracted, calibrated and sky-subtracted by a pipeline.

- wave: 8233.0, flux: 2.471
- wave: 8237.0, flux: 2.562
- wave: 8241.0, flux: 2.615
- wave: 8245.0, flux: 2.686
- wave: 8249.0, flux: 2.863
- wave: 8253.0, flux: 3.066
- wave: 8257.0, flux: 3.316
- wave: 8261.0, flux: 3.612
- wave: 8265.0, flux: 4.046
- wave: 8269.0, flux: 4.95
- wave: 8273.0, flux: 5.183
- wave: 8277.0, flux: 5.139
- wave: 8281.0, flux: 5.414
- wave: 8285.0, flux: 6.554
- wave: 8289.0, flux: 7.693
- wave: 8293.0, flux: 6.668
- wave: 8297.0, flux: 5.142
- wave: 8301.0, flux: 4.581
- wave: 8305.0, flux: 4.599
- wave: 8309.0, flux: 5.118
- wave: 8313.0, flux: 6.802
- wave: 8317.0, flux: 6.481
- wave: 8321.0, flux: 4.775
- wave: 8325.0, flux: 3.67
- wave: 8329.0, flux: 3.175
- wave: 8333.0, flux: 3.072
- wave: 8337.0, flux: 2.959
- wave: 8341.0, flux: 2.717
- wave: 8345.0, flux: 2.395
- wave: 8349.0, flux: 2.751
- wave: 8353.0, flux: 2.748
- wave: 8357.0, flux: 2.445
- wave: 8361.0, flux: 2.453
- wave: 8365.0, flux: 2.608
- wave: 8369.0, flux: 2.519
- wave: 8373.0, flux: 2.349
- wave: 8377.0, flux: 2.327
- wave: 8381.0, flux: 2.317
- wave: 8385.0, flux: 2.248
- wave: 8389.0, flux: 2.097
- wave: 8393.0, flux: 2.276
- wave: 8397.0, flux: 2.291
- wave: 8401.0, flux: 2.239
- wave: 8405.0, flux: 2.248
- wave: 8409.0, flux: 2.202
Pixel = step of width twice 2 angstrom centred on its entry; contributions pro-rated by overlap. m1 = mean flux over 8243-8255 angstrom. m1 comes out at 2.87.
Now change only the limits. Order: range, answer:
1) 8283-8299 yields 6.51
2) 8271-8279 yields 5.16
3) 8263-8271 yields 4.5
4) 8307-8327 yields 5.37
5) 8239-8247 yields 2.65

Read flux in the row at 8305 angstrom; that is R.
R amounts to 4.599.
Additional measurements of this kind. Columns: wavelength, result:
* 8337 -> 2.959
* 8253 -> 3.066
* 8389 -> 2.097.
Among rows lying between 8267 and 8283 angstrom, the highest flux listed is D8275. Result 5.414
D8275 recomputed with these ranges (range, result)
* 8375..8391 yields 2.327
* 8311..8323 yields 6.802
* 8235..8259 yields 3.316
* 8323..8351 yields 3.67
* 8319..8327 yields 4.775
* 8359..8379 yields 2.608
